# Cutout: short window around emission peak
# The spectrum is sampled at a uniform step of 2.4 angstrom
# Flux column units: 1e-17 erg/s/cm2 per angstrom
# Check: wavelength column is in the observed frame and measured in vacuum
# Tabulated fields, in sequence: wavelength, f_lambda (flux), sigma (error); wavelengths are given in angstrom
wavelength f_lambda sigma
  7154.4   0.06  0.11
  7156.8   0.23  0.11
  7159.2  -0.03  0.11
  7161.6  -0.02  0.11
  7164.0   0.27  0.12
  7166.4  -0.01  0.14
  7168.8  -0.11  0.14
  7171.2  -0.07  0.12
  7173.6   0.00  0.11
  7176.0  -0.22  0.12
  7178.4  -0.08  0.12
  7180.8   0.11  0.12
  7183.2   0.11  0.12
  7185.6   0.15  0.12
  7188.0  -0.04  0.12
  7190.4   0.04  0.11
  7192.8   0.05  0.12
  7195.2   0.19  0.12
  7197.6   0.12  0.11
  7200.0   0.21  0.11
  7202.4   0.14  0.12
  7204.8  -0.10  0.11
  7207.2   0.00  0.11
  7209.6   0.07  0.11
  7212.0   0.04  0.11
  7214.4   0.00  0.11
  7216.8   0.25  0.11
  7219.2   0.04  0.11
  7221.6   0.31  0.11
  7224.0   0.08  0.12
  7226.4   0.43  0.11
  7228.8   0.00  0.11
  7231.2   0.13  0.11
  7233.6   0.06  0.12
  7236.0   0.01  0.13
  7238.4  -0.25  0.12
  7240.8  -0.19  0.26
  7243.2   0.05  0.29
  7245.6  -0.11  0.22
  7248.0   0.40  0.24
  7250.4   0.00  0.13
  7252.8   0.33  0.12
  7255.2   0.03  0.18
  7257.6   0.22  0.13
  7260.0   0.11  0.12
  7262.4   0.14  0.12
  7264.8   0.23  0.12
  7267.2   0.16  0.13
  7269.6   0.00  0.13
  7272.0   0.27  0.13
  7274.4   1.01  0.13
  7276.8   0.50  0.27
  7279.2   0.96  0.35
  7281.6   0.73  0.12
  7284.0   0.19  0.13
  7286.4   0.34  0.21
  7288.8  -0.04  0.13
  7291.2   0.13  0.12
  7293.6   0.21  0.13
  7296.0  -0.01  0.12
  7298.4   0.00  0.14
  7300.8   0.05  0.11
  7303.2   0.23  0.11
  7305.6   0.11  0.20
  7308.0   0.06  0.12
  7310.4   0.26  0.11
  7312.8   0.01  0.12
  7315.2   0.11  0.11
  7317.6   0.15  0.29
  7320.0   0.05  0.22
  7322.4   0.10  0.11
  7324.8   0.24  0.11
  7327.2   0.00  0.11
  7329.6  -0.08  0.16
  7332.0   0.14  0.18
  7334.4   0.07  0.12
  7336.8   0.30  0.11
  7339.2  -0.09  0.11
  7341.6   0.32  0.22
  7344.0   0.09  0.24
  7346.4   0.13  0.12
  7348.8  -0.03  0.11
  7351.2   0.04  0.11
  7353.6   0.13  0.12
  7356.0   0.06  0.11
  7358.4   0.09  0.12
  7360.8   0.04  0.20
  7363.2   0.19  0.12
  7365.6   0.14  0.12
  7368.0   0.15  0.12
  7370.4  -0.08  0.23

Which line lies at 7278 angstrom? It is [O II]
